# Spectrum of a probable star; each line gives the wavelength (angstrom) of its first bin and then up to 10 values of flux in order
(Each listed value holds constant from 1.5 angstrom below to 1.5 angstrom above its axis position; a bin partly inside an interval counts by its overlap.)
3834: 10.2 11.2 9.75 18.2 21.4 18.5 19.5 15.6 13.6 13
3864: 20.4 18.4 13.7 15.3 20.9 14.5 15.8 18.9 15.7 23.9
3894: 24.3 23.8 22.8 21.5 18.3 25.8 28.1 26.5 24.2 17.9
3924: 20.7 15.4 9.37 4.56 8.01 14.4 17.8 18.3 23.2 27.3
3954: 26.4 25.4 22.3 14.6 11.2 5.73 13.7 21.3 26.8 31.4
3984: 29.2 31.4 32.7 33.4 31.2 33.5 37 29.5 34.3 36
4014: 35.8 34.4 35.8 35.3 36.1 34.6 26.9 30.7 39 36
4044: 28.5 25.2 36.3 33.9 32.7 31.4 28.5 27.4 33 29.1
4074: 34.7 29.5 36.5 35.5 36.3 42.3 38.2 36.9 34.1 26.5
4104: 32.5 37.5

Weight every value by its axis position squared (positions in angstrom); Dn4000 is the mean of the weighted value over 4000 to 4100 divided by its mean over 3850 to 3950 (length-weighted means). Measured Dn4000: 1.98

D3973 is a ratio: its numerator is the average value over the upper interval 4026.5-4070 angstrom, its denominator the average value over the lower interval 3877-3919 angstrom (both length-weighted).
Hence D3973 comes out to 1.47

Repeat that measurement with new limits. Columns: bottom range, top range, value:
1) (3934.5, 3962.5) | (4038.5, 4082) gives 1.58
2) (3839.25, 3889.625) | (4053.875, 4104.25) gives 1.98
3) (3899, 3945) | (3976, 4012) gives 1.75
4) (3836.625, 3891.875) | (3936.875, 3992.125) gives 1.30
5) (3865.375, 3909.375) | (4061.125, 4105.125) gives 1.72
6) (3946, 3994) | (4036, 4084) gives 1.38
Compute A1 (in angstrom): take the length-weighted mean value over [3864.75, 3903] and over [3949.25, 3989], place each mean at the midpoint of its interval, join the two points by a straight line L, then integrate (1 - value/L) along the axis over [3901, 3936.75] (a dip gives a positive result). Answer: 2.88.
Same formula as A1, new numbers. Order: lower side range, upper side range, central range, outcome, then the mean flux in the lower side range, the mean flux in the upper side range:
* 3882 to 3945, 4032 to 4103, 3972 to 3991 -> -1.7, 19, 33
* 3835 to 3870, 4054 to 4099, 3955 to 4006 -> 2.2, 16.1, 33.7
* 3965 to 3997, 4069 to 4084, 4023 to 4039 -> -2.5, 24.5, 33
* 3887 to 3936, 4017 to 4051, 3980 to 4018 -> -4.8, 19.9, 33.1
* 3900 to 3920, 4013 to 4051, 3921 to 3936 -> 7.5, 23.8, 33.4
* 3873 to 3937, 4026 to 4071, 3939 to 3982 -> 7.0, 19.1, 31.8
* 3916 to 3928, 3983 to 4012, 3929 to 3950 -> 8.3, 20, 32.8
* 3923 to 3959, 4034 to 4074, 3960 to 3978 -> 5.1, 17.6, 31.8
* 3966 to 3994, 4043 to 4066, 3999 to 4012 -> -3.8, 24.2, 30.6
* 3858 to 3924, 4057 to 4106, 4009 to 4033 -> -4.5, 20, 33.3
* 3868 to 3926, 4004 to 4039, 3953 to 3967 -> 3.7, 20.6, 34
